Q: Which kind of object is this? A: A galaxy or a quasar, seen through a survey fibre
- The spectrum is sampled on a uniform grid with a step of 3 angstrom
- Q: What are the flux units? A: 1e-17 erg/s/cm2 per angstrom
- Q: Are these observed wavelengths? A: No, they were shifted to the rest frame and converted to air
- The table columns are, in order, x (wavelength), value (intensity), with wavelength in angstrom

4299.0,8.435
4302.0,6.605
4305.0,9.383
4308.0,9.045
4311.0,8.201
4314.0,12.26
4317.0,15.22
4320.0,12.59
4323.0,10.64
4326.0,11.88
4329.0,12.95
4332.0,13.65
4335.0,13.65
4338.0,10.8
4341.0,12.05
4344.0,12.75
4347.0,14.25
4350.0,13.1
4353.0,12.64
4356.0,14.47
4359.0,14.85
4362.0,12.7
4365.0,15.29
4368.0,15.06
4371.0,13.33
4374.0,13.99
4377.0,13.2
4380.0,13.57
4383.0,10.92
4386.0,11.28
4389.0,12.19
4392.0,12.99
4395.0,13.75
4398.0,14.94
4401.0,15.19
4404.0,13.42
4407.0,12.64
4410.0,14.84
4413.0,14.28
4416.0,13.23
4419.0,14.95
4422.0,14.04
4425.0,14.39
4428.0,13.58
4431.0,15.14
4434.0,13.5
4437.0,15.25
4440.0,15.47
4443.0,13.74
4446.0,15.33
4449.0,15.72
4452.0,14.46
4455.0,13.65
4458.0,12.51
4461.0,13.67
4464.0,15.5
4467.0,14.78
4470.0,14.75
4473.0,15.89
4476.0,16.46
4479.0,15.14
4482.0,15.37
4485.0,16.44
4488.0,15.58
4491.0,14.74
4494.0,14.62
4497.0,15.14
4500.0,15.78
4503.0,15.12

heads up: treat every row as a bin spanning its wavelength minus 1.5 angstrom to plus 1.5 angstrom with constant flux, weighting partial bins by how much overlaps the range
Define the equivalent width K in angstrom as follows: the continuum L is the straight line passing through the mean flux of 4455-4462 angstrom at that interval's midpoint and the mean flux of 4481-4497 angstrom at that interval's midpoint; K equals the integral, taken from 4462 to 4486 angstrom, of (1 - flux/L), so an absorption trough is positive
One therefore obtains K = -2.1 angstrom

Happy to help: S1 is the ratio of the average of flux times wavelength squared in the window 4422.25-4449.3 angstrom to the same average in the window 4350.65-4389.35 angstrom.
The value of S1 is 1.13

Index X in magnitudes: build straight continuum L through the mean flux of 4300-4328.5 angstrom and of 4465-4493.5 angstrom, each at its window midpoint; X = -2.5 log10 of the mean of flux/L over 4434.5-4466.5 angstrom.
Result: 0.01 mag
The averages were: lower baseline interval 10.7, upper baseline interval 15.4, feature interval 14.5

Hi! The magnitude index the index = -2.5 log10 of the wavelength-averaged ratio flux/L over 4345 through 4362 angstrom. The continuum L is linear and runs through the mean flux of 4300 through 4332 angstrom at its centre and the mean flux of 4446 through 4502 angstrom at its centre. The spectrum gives -0.152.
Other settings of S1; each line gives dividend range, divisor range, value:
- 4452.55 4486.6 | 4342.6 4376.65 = 1.13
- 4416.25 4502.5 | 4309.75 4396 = 1.20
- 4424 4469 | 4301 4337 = 1.34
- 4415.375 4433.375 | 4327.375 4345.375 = 1.17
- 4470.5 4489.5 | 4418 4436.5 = 1.13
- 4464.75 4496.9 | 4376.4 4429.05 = 1.18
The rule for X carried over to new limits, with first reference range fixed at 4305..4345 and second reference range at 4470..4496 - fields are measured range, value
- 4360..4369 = -0.13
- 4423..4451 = -0.02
